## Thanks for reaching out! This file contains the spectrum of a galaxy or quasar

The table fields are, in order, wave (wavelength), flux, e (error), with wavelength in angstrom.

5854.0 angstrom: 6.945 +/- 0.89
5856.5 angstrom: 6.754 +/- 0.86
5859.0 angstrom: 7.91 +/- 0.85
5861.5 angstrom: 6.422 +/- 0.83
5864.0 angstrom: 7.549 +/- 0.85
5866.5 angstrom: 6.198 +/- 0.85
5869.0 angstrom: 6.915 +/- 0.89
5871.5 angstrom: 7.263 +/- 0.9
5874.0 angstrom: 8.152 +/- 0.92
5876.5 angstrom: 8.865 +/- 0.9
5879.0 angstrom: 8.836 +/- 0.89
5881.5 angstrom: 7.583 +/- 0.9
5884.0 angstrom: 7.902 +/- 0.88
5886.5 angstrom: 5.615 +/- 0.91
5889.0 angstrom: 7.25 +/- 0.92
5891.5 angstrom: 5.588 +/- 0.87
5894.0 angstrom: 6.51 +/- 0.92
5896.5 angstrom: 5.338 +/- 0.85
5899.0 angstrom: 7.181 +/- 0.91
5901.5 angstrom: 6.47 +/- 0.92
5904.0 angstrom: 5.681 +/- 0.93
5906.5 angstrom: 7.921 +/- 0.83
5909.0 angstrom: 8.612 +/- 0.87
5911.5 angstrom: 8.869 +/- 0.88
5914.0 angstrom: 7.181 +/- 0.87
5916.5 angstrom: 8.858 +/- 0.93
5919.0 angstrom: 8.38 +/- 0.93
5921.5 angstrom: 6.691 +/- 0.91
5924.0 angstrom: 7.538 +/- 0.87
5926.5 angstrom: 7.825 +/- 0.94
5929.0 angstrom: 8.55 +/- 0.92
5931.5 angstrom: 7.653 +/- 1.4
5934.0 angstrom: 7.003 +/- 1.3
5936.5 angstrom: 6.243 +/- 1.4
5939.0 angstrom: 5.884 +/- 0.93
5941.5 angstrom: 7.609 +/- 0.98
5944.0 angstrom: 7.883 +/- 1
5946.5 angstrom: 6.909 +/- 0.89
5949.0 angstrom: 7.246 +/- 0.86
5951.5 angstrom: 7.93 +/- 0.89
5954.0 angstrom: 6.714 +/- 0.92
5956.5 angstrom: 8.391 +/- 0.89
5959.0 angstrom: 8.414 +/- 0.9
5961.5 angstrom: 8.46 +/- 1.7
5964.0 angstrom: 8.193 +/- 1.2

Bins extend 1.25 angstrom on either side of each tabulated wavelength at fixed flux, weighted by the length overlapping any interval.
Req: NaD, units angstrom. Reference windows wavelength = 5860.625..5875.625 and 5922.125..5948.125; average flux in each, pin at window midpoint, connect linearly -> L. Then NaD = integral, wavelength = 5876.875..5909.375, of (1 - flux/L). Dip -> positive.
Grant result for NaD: 1.05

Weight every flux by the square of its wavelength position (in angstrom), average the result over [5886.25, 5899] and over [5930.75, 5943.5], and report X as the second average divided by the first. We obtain 1.13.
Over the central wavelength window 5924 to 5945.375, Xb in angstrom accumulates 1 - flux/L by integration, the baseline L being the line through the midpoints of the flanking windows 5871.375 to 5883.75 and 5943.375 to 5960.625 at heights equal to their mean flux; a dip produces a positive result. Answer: 1.2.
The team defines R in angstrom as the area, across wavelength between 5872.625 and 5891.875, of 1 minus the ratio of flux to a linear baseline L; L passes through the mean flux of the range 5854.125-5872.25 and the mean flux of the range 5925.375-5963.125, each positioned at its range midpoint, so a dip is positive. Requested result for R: -1.2 angstrom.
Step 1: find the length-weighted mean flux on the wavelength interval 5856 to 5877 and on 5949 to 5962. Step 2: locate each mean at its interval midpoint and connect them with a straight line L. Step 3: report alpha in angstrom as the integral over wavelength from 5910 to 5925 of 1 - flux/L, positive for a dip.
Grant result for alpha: -0.6 angstrom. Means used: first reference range 7.3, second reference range 7.88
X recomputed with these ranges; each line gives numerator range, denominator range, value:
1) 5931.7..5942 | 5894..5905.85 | 1.08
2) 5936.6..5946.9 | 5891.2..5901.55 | 1.14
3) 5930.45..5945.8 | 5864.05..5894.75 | 0.99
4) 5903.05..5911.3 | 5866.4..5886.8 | 1.01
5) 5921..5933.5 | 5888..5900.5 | 1.22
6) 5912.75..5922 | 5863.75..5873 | 1.15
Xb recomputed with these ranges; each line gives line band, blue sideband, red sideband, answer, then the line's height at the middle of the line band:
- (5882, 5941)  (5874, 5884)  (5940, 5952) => 5.36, 7.9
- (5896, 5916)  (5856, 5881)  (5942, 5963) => 0.86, 7.62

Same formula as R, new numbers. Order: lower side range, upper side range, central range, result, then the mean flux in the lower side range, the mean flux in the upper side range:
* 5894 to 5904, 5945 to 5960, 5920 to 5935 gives -1.3 angstrom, 6.27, 7.59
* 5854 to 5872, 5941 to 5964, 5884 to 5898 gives 1.9 angstrom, 6.99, 7.76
